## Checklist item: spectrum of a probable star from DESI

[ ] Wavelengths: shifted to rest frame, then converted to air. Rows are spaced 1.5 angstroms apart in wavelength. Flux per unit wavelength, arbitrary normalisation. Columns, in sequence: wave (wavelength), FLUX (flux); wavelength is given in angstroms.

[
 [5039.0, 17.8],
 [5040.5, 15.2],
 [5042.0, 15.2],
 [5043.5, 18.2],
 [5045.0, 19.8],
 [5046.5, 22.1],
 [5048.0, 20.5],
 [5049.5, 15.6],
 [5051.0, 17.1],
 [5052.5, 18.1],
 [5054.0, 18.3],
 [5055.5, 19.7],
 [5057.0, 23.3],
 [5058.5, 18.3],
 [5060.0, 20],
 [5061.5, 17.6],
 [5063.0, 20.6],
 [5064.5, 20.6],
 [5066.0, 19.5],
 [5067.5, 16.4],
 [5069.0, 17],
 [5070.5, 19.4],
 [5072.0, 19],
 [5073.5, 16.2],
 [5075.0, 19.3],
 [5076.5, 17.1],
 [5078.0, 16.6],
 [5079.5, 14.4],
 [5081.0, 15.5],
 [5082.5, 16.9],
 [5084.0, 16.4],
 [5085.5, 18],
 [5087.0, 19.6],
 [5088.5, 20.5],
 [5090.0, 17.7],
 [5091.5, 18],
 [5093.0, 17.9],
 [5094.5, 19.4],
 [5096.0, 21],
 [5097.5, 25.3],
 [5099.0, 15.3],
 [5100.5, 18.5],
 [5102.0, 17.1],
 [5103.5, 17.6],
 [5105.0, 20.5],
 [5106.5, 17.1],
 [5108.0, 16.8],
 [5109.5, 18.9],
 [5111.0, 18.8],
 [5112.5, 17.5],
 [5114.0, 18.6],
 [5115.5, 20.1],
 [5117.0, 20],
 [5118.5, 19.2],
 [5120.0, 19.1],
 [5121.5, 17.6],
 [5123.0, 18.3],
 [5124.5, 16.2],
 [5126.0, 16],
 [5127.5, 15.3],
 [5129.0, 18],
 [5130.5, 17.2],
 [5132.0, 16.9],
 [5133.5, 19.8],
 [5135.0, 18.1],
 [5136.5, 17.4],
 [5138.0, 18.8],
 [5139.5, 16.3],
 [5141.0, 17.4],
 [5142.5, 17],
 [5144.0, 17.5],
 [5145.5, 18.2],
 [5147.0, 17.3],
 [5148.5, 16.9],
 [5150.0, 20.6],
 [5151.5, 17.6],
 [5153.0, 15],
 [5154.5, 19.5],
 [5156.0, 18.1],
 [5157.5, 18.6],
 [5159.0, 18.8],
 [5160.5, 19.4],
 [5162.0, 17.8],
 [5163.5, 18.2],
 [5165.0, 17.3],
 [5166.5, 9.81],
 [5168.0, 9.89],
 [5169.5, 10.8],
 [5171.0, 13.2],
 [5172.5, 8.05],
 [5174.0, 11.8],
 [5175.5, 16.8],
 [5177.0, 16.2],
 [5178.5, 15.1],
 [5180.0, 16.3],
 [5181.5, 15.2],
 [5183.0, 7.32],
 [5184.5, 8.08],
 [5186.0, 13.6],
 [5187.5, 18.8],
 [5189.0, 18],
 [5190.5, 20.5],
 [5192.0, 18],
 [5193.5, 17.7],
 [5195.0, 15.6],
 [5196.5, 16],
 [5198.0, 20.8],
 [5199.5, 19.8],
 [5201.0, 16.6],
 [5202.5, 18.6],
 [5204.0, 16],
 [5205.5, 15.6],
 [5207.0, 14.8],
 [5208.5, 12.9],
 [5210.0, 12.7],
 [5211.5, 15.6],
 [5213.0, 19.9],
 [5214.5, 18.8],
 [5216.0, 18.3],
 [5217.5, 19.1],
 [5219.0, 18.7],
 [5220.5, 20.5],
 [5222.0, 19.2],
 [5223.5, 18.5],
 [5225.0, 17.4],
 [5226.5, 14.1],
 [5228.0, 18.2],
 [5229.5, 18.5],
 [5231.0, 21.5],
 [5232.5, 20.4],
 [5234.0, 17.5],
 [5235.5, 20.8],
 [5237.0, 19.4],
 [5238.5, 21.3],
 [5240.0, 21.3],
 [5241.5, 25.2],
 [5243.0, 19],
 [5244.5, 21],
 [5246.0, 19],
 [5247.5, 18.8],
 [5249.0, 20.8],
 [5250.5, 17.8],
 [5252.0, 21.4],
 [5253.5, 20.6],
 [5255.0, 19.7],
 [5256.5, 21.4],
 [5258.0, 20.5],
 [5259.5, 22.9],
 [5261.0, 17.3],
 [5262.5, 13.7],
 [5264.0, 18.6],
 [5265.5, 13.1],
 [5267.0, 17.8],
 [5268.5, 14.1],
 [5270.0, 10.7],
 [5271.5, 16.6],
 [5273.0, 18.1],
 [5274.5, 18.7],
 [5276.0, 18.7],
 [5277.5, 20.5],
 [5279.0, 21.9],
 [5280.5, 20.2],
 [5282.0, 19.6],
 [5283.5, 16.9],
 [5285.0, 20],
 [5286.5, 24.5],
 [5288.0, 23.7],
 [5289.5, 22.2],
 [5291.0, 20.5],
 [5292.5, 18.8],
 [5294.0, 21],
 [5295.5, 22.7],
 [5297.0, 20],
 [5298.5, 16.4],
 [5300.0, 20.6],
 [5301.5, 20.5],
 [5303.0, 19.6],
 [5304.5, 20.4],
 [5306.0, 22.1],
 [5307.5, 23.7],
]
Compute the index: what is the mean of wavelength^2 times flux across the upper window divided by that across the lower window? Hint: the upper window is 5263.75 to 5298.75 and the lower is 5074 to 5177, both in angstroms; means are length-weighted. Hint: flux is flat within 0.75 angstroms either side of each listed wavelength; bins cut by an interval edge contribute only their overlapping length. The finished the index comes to 1.2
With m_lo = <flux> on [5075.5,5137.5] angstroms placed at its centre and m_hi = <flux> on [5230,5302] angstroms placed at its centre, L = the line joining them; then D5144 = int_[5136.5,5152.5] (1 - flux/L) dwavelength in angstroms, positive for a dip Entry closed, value 0.6 angstroms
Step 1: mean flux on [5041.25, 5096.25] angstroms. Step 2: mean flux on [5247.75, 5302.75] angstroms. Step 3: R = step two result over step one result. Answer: 1.0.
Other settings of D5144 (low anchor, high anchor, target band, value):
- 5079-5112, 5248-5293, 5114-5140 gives 0.7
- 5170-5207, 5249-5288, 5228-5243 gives -2.6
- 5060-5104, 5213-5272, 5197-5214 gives 1.8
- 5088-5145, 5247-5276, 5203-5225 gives 1.1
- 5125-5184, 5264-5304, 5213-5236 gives -1.4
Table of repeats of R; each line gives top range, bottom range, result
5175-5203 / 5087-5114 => 0.87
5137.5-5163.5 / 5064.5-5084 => 1.03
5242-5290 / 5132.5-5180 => 1.17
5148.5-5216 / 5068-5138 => 0.88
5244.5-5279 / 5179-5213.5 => 1.15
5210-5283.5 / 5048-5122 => 1.02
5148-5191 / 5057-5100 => 0.83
